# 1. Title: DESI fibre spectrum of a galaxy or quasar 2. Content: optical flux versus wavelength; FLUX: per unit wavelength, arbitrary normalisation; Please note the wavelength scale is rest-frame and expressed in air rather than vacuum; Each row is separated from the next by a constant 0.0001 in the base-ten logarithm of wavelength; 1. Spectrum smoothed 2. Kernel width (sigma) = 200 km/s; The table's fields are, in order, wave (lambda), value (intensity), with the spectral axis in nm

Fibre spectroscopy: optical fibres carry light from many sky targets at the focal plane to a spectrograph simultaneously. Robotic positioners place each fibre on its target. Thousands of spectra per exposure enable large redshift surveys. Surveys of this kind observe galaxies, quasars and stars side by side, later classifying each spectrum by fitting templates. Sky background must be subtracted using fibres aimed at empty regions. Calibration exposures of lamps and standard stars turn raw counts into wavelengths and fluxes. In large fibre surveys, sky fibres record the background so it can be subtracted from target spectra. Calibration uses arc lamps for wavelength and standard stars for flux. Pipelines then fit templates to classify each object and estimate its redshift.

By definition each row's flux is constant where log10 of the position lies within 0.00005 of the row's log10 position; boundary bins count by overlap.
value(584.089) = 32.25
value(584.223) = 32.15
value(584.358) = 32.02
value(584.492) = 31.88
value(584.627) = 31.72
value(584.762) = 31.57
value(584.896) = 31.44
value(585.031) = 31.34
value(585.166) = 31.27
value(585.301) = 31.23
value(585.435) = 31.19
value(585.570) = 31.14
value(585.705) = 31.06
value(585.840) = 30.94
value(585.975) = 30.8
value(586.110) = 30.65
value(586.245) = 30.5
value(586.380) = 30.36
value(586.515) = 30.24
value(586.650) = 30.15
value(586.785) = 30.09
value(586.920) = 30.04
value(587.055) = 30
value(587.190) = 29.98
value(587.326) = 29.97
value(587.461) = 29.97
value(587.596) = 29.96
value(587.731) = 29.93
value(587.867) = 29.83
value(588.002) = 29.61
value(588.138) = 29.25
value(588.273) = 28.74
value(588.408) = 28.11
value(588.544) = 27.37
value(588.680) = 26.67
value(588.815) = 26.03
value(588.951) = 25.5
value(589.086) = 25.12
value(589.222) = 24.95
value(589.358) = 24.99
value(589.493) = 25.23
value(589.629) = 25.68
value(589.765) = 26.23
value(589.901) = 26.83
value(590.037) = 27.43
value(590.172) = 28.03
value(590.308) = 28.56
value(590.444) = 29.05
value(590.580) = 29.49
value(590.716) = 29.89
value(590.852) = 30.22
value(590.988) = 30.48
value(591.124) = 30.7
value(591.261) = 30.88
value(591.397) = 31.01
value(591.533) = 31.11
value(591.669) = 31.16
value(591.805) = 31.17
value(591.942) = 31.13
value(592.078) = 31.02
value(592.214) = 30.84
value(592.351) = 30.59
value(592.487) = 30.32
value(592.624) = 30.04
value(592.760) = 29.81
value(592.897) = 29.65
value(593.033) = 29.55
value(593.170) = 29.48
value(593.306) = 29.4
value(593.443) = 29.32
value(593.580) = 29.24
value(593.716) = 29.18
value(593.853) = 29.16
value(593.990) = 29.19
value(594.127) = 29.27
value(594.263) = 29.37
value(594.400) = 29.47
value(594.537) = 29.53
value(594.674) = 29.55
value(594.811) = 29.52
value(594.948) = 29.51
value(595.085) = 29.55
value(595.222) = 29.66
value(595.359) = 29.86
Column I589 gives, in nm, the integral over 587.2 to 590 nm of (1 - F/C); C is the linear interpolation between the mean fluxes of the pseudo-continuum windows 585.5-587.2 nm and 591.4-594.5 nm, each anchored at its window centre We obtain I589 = 0.26 nm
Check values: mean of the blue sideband 30.5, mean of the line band 27.5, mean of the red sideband 30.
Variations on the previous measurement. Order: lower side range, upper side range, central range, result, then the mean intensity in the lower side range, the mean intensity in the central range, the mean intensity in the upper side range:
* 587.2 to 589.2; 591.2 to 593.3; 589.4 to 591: 0.08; 28.3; 28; 30.5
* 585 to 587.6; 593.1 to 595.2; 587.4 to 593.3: 0.21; 30.5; 28.9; 29.4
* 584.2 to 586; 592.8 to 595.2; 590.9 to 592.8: -0.05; 31.4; 30.7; 29.4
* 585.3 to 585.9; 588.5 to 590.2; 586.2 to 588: -0.06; 31.1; 30.1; 26.1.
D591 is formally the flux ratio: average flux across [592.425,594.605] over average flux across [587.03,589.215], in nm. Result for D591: 1.0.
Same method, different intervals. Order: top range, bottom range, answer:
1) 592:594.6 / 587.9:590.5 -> 1.10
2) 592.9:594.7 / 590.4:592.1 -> 0.96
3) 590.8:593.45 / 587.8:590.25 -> 1.13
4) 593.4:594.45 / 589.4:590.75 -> 1.06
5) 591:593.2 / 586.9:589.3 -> 1.08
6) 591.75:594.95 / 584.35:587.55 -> 0.97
